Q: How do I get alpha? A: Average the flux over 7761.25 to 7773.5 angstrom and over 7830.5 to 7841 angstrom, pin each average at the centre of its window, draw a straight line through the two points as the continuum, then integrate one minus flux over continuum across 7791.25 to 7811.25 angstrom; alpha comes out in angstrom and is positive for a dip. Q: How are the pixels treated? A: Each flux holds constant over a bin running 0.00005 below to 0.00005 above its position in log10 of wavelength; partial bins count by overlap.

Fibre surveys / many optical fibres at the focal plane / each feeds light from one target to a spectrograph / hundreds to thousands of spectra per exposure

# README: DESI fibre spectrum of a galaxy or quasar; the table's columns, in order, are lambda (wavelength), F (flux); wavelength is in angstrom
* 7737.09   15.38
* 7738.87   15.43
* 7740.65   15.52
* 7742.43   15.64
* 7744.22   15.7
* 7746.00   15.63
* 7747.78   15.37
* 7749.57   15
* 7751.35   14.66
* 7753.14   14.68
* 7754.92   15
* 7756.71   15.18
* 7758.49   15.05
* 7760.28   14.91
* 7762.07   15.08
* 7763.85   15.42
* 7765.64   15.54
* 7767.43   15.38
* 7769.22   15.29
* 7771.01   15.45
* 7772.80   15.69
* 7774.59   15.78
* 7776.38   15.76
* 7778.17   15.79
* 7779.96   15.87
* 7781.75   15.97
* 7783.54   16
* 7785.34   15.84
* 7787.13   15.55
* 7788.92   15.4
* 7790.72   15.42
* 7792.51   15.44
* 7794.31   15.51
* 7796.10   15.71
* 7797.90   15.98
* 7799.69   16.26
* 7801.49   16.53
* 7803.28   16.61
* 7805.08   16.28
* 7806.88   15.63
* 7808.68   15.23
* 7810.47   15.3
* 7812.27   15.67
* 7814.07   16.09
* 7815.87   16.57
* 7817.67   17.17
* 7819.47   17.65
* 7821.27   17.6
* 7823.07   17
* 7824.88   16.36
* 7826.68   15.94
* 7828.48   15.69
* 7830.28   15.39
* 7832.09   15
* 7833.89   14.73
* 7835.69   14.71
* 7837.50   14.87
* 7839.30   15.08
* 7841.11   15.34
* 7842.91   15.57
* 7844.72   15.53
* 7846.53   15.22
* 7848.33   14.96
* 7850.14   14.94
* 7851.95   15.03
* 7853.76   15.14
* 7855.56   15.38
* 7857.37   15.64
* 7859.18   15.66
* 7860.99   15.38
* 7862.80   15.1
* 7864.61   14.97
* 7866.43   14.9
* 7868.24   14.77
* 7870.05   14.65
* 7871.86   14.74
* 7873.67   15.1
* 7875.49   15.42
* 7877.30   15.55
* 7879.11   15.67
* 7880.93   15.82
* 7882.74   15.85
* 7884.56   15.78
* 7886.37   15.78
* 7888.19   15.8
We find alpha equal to -0.9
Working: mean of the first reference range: 15.4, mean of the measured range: 15.9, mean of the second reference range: 14.9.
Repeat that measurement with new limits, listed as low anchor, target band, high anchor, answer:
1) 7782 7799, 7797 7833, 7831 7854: -1.9 angstrom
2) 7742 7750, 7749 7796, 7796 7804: 1.3 angstrom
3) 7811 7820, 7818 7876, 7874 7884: 2.3 angstrom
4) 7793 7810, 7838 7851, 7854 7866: 0.2 angstrom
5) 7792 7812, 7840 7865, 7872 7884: 0.6 angstrom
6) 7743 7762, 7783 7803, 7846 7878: -0.9 angstrom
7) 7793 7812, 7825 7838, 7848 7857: 0.2 angstrom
